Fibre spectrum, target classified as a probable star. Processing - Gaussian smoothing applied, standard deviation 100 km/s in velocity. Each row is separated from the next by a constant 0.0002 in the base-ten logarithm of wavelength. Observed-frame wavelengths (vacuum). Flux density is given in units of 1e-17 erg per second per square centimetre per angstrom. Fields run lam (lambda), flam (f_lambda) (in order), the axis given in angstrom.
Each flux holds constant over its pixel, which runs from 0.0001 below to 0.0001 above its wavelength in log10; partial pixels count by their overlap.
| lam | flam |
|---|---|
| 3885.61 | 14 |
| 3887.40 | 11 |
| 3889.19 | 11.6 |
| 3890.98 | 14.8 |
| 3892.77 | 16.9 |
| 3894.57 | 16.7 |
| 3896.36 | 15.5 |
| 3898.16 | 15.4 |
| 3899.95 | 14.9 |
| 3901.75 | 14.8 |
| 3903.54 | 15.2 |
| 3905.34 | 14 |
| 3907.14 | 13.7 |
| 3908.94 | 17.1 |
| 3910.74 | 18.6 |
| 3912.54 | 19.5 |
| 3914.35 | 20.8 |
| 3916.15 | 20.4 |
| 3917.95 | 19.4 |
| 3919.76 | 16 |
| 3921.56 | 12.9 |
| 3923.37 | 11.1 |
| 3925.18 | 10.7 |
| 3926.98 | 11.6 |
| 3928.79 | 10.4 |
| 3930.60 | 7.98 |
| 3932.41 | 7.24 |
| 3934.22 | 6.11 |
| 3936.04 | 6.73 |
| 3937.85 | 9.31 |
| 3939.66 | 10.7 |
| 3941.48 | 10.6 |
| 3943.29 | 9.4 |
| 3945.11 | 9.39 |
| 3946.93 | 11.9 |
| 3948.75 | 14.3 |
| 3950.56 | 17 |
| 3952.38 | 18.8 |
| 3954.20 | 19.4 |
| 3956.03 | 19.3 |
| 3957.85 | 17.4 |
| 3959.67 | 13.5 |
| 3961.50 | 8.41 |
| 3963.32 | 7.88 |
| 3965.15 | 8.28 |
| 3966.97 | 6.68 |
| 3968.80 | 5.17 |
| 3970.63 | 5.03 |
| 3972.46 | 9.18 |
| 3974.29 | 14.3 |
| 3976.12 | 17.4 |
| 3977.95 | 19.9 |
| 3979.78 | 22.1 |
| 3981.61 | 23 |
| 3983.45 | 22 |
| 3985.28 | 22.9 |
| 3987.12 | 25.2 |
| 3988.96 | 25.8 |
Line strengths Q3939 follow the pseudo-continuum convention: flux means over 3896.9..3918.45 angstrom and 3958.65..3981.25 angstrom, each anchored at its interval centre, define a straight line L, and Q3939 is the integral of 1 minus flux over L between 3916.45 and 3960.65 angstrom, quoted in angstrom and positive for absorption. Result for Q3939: 4.8 angstrom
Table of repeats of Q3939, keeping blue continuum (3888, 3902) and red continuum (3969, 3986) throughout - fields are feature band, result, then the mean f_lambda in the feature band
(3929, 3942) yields 6.1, 8.42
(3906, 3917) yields -2.1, 18.2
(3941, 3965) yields 4.0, 13.5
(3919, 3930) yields 2.6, 12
